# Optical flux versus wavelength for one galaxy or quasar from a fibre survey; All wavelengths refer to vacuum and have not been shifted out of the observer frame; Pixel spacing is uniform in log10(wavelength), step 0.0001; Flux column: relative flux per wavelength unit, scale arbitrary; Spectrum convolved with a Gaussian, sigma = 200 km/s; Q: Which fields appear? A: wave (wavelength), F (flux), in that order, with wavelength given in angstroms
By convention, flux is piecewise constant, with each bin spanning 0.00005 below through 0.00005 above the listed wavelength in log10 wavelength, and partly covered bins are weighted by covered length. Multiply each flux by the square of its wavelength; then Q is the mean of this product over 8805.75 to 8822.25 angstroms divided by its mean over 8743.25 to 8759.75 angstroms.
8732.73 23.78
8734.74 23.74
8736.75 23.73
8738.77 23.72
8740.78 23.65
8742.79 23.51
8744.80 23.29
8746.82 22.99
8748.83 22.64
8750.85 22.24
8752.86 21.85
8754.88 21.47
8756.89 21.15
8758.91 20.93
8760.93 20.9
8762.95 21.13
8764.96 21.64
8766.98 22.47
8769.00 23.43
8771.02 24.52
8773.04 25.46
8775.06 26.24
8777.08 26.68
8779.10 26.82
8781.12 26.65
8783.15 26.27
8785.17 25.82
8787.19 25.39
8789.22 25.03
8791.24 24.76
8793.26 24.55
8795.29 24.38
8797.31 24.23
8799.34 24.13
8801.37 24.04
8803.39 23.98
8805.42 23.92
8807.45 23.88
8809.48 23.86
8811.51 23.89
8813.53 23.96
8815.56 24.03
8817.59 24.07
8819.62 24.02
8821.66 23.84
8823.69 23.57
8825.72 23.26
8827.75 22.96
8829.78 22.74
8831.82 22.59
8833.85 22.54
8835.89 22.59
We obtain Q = 1.10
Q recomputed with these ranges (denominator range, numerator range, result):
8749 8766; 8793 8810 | 1.13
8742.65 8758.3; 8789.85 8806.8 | 1.10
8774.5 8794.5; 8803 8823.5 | 0.93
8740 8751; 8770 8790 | 1.13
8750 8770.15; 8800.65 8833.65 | 1.10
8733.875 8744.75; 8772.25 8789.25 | 1.11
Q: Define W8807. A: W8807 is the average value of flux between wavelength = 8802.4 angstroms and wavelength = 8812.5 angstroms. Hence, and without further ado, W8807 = 23.9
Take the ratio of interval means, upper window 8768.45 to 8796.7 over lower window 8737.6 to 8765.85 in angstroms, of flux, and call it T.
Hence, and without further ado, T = 1.14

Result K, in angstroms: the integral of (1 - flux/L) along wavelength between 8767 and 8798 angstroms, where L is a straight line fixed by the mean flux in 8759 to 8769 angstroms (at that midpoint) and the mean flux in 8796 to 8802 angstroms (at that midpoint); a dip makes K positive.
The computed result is -3.1 angstroms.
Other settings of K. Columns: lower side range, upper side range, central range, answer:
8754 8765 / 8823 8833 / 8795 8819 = -1.69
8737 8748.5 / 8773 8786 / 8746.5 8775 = 2.74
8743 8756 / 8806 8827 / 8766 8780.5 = -1.37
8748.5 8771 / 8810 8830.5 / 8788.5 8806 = -1.03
